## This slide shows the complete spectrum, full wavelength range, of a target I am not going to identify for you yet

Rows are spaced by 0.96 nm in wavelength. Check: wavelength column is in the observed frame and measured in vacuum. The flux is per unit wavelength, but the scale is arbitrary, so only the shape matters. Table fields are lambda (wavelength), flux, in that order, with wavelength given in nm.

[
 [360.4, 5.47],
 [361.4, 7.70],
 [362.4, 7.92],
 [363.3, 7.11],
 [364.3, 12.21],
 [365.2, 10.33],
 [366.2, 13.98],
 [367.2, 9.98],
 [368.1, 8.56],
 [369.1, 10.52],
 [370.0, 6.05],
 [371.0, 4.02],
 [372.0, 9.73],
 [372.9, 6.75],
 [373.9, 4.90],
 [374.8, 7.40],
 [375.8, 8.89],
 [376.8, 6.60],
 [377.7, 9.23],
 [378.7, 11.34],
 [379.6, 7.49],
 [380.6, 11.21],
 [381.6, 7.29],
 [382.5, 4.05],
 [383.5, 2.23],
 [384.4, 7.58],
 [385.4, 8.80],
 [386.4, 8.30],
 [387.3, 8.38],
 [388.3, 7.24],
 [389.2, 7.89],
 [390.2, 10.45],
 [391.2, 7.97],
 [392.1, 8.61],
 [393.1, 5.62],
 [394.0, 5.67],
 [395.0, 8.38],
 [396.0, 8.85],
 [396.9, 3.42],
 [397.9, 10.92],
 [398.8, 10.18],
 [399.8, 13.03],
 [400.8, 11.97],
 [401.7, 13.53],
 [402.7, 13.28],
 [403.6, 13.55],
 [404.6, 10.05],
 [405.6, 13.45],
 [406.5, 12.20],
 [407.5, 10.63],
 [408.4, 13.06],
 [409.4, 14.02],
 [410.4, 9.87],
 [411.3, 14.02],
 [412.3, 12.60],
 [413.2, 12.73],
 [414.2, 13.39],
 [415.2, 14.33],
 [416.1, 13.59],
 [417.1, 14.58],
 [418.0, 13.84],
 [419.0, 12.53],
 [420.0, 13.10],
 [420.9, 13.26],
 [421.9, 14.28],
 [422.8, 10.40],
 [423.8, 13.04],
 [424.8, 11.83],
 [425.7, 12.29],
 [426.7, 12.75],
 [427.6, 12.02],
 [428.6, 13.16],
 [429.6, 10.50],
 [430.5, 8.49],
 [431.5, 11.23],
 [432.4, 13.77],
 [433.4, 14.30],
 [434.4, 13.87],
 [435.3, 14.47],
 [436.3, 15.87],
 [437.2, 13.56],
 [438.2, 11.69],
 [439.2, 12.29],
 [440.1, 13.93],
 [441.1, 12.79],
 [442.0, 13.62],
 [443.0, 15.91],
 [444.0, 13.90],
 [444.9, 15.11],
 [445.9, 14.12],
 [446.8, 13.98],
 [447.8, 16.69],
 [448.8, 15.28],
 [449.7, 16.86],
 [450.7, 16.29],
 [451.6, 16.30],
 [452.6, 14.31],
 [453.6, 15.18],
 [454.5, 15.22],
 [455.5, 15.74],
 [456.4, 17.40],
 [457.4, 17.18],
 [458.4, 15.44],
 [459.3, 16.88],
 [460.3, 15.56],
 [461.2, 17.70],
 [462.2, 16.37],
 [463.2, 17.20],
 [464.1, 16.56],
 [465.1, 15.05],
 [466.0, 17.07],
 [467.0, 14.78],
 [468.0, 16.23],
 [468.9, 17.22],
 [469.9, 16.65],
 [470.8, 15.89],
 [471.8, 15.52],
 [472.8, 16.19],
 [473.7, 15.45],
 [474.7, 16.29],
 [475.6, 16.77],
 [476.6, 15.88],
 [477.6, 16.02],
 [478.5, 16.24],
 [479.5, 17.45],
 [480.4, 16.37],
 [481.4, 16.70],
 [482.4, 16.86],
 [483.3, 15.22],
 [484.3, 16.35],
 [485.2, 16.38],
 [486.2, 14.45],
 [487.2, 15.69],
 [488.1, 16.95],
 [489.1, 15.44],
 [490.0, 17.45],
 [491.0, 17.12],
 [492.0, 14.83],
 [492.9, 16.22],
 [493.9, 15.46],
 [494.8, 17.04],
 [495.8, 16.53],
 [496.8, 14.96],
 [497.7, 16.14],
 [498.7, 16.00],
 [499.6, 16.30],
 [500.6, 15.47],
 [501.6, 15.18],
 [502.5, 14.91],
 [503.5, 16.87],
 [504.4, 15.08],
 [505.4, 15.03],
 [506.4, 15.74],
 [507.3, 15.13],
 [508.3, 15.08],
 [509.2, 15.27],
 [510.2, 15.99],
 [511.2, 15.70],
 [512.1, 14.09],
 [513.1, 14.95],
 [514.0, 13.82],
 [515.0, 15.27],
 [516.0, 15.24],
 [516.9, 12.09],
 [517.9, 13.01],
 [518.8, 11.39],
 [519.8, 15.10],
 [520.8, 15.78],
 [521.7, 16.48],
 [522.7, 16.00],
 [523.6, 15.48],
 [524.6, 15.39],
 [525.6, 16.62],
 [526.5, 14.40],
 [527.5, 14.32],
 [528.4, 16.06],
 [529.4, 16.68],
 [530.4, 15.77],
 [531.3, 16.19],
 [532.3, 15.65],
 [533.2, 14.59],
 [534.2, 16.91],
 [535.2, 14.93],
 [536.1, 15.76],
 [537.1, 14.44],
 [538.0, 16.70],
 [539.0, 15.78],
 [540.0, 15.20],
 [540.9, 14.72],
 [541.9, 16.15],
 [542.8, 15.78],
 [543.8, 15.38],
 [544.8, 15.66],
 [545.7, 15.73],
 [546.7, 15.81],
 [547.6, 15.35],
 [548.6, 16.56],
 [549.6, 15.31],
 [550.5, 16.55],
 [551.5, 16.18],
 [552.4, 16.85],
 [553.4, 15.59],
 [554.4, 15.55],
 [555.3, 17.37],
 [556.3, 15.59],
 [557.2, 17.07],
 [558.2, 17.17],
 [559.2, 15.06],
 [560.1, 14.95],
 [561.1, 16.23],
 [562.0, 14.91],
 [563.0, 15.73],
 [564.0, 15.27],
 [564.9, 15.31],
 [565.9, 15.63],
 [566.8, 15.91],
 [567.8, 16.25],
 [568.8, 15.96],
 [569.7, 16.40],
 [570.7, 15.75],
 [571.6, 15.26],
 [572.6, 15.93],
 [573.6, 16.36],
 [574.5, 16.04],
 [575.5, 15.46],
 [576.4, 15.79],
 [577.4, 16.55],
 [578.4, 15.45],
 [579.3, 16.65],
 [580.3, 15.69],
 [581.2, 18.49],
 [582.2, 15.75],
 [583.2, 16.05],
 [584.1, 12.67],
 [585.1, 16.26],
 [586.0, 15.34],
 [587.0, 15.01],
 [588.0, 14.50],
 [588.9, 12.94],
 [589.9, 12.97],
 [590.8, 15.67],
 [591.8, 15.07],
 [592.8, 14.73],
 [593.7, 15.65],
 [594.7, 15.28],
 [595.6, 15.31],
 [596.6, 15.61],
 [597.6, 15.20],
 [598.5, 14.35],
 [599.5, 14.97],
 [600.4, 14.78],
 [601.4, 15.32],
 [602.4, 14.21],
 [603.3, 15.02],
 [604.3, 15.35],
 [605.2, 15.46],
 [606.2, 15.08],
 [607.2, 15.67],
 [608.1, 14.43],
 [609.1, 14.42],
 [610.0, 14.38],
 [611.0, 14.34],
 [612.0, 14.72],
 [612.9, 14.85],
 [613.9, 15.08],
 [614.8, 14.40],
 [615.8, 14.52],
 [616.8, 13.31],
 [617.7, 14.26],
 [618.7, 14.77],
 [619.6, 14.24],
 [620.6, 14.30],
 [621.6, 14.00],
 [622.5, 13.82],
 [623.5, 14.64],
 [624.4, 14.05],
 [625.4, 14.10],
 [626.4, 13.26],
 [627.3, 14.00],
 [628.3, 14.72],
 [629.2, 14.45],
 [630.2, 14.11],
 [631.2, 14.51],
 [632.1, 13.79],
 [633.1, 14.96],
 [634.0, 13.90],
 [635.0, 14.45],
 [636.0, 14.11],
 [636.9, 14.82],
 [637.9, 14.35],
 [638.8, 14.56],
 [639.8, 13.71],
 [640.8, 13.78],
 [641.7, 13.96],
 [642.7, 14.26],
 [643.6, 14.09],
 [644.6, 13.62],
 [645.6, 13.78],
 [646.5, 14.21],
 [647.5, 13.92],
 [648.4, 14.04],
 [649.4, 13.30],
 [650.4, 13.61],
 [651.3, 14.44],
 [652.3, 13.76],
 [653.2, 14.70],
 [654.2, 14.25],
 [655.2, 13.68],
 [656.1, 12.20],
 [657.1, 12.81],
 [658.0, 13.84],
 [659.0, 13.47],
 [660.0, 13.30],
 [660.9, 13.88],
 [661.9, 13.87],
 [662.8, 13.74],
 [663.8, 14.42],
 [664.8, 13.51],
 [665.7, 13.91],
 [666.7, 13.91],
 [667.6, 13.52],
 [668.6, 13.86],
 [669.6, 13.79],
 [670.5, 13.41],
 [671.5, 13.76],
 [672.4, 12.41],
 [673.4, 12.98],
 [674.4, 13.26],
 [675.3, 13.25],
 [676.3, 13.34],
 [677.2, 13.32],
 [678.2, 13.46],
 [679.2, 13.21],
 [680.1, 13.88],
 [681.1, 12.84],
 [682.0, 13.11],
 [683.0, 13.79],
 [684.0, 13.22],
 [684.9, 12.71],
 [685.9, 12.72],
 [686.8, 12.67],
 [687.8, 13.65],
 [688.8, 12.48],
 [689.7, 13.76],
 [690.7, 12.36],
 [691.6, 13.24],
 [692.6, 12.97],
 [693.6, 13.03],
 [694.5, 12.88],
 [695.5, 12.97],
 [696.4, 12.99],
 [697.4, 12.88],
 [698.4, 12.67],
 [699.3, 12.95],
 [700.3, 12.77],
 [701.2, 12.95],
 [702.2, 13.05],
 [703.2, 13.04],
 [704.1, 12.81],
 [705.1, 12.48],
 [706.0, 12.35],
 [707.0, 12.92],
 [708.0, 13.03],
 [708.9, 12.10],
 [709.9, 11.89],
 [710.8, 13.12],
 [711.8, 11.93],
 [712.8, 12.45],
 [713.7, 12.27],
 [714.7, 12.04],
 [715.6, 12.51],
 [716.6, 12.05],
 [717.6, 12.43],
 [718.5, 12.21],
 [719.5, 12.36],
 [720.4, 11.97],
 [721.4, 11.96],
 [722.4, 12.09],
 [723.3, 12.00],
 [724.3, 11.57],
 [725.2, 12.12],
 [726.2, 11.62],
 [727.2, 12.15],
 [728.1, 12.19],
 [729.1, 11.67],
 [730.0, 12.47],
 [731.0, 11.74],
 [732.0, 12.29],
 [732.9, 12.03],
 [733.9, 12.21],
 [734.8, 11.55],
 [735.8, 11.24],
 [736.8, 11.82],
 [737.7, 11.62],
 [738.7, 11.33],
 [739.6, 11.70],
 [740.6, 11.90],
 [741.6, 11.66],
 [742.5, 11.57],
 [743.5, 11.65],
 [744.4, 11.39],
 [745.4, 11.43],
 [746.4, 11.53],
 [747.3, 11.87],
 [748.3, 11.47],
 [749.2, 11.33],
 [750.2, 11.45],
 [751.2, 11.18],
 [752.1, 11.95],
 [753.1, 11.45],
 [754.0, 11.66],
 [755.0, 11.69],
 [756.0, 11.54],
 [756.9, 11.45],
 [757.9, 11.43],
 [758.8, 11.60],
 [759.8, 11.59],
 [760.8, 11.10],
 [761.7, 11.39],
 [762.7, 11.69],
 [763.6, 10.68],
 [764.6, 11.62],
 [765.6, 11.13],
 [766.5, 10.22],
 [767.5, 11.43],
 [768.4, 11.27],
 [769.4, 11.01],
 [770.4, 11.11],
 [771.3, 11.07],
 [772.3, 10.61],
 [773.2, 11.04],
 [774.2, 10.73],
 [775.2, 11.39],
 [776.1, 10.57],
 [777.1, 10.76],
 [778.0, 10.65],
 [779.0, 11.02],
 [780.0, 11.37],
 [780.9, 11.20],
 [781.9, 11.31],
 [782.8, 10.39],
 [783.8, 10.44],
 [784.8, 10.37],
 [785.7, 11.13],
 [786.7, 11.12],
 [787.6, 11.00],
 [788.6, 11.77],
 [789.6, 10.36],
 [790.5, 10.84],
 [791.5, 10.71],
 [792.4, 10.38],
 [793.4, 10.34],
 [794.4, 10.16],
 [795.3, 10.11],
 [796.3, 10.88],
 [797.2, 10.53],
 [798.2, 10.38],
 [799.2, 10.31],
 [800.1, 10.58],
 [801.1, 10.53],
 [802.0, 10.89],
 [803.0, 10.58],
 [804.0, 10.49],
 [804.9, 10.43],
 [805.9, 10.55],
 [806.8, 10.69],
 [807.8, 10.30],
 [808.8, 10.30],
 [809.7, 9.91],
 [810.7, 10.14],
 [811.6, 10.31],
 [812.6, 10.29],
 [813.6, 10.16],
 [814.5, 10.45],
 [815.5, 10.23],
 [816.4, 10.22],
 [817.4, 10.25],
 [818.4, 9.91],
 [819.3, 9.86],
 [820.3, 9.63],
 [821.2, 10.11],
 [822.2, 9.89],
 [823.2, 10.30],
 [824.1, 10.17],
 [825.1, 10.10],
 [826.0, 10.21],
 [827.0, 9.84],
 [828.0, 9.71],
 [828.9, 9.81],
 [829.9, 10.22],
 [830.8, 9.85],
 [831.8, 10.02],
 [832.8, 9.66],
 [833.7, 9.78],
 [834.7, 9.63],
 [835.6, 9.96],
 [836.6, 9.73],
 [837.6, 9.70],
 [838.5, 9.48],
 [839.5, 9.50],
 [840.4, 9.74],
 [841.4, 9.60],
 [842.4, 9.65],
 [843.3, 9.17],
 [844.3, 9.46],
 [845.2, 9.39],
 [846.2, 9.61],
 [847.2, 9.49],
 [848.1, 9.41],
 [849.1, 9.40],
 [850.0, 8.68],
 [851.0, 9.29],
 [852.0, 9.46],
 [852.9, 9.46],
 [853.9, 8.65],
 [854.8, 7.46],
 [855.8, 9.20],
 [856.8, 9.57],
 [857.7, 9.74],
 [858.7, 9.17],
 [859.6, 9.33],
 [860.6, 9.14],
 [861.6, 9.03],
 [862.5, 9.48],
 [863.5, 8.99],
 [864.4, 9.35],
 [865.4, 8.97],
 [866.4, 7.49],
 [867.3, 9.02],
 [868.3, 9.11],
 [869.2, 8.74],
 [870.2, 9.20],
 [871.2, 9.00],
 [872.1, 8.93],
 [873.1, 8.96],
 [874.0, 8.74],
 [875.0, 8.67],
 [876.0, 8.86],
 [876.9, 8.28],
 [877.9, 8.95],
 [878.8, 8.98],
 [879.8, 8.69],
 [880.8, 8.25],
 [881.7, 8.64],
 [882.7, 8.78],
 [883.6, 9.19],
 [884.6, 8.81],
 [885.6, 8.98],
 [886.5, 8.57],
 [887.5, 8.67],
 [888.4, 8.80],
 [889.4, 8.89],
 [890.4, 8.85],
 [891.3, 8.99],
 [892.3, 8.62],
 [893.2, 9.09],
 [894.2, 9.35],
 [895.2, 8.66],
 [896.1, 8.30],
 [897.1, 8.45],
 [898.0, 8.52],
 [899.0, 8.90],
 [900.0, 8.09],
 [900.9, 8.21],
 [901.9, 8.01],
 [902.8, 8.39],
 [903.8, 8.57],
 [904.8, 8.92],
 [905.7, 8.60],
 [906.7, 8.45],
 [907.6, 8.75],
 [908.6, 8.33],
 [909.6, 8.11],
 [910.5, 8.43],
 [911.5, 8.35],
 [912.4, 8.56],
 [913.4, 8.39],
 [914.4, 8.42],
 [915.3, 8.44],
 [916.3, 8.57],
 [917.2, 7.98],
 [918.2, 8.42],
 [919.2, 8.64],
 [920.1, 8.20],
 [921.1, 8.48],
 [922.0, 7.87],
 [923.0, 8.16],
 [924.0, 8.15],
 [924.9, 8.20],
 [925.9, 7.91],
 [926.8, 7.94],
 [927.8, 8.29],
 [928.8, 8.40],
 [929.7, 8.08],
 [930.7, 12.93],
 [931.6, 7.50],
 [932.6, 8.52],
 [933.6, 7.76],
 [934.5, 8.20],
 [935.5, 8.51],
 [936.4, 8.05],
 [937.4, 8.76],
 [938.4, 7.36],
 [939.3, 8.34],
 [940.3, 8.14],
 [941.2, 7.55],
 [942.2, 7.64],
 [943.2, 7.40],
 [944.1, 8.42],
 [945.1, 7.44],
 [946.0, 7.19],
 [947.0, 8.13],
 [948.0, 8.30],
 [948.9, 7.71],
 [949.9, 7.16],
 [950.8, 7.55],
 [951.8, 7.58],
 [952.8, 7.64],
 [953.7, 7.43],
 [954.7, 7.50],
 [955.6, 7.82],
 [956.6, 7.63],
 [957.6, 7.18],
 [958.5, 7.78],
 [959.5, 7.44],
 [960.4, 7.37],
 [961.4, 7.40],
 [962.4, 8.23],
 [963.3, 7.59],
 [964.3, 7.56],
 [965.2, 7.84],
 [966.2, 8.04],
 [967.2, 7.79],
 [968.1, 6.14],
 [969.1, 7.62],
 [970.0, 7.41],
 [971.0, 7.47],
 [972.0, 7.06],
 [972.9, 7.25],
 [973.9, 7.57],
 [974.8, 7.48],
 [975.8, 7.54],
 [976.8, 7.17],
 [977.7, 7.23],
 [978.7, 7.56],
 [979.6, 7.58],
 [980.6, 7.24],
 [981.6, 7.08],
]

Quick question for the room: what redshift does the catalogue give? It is 0.000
